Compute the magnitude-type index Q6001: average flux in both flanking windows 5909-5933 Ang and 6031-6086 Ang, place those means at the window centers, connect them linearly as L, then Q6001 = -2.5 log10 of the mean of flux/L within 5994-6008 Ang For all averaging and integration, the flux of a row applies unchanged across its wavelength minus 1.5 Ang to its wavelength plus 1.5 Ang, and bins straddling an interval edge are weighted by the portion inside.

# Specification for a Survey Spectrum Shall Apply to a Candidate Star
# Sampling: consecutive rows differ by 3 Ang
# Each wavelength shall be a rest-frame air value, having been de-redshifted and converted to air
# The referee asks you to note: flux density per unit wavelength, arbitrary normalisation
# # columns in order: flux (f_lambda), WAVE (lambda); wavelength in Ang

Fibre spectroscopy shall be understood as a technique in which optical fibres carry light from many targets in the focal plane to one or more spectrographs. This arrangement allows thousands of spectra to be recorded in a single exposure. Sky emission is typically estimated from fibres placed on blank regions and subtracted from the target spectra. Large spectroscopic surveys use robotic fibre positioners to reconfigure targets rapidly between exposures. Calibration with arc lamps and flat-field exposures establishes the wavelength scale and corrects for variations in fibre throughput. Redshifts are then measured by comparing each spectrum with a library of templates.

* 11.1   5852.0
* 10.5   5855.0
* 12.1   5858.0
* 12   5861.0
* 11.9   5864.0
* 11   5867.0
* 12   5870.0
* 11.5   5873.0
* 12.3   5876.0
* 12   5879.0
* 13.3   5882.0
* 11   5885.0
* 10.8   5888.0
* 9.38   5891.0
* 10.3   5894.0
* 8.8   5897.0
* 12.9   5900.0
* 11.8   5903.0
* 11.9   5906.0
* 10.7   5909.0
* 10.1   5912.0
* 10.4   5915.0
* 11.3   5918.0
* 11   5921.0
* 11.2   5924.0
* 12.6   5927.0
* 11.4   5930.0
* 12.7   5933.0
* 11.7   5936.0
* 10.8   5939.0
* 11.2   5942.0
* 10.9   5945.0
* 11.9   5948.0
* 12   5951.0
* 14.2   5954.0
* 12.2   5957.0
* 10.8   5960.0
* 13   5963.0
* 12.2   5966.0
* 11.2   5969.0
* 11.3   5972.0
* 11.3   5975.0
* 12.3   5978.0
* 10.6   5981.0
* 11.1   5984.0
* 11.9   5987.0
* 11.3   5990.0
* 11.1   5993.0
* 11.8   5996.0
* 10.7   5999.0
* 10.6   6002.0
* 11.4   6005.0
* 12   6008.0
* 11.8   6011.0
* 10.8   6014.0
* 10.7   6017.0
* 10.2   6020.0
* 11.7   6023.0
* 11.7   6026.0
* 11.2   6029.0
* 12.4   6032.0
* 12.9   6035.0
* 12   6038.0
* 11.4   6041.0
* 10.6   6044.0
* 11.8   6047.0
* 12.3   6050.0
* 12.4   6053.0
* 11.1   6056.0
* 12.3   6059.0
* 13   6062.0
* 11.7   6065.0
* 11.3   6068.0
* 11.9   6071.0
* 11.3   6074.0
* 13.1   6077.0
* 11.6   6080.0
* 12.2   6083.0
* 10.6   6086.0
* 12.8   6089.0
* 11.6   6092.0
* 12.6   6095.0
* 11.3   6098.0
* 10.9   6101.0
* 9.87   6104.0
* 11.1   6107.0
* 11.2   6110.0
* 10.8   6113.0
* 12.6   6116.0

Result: 0.04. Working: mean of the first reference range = 11.2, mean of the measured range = 11.2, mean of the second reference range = 11.9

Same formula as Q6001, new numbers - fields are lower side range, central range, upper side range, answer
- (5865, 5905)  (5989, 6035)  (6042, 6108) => 0.02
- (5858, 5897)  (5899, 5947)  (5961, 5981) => 0.02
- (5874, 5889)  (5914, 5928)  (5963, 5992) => 0.04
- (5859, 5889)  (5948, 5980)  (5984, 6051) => -0.04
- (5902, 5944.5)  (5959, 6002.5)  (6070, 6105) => 0.00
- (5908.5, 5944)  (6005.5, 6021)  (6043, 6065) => 0.05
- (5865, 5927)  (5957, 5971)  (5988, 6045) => -0.05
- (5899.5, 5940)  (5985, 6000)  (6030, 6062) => 0.03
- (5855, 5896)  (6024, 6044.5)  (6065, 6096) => 0.00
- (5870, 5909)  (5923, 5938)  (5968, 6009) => -0.05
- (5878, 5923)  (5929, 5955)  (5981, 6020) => -0.07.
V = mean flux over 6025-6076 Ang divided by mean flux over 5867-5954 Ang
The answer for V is 1.0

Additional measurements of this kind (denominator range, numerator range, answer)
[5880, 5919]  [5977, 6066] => 1.05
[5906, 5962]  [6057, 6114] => 1.01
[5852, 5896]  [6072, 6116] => 1.01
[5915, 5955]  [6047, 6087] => 1.02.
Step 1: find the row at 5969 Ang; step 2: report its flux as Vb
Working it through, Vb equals 11.2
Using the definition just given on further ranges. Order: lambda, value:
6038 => 12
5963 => 13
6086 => 10.6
